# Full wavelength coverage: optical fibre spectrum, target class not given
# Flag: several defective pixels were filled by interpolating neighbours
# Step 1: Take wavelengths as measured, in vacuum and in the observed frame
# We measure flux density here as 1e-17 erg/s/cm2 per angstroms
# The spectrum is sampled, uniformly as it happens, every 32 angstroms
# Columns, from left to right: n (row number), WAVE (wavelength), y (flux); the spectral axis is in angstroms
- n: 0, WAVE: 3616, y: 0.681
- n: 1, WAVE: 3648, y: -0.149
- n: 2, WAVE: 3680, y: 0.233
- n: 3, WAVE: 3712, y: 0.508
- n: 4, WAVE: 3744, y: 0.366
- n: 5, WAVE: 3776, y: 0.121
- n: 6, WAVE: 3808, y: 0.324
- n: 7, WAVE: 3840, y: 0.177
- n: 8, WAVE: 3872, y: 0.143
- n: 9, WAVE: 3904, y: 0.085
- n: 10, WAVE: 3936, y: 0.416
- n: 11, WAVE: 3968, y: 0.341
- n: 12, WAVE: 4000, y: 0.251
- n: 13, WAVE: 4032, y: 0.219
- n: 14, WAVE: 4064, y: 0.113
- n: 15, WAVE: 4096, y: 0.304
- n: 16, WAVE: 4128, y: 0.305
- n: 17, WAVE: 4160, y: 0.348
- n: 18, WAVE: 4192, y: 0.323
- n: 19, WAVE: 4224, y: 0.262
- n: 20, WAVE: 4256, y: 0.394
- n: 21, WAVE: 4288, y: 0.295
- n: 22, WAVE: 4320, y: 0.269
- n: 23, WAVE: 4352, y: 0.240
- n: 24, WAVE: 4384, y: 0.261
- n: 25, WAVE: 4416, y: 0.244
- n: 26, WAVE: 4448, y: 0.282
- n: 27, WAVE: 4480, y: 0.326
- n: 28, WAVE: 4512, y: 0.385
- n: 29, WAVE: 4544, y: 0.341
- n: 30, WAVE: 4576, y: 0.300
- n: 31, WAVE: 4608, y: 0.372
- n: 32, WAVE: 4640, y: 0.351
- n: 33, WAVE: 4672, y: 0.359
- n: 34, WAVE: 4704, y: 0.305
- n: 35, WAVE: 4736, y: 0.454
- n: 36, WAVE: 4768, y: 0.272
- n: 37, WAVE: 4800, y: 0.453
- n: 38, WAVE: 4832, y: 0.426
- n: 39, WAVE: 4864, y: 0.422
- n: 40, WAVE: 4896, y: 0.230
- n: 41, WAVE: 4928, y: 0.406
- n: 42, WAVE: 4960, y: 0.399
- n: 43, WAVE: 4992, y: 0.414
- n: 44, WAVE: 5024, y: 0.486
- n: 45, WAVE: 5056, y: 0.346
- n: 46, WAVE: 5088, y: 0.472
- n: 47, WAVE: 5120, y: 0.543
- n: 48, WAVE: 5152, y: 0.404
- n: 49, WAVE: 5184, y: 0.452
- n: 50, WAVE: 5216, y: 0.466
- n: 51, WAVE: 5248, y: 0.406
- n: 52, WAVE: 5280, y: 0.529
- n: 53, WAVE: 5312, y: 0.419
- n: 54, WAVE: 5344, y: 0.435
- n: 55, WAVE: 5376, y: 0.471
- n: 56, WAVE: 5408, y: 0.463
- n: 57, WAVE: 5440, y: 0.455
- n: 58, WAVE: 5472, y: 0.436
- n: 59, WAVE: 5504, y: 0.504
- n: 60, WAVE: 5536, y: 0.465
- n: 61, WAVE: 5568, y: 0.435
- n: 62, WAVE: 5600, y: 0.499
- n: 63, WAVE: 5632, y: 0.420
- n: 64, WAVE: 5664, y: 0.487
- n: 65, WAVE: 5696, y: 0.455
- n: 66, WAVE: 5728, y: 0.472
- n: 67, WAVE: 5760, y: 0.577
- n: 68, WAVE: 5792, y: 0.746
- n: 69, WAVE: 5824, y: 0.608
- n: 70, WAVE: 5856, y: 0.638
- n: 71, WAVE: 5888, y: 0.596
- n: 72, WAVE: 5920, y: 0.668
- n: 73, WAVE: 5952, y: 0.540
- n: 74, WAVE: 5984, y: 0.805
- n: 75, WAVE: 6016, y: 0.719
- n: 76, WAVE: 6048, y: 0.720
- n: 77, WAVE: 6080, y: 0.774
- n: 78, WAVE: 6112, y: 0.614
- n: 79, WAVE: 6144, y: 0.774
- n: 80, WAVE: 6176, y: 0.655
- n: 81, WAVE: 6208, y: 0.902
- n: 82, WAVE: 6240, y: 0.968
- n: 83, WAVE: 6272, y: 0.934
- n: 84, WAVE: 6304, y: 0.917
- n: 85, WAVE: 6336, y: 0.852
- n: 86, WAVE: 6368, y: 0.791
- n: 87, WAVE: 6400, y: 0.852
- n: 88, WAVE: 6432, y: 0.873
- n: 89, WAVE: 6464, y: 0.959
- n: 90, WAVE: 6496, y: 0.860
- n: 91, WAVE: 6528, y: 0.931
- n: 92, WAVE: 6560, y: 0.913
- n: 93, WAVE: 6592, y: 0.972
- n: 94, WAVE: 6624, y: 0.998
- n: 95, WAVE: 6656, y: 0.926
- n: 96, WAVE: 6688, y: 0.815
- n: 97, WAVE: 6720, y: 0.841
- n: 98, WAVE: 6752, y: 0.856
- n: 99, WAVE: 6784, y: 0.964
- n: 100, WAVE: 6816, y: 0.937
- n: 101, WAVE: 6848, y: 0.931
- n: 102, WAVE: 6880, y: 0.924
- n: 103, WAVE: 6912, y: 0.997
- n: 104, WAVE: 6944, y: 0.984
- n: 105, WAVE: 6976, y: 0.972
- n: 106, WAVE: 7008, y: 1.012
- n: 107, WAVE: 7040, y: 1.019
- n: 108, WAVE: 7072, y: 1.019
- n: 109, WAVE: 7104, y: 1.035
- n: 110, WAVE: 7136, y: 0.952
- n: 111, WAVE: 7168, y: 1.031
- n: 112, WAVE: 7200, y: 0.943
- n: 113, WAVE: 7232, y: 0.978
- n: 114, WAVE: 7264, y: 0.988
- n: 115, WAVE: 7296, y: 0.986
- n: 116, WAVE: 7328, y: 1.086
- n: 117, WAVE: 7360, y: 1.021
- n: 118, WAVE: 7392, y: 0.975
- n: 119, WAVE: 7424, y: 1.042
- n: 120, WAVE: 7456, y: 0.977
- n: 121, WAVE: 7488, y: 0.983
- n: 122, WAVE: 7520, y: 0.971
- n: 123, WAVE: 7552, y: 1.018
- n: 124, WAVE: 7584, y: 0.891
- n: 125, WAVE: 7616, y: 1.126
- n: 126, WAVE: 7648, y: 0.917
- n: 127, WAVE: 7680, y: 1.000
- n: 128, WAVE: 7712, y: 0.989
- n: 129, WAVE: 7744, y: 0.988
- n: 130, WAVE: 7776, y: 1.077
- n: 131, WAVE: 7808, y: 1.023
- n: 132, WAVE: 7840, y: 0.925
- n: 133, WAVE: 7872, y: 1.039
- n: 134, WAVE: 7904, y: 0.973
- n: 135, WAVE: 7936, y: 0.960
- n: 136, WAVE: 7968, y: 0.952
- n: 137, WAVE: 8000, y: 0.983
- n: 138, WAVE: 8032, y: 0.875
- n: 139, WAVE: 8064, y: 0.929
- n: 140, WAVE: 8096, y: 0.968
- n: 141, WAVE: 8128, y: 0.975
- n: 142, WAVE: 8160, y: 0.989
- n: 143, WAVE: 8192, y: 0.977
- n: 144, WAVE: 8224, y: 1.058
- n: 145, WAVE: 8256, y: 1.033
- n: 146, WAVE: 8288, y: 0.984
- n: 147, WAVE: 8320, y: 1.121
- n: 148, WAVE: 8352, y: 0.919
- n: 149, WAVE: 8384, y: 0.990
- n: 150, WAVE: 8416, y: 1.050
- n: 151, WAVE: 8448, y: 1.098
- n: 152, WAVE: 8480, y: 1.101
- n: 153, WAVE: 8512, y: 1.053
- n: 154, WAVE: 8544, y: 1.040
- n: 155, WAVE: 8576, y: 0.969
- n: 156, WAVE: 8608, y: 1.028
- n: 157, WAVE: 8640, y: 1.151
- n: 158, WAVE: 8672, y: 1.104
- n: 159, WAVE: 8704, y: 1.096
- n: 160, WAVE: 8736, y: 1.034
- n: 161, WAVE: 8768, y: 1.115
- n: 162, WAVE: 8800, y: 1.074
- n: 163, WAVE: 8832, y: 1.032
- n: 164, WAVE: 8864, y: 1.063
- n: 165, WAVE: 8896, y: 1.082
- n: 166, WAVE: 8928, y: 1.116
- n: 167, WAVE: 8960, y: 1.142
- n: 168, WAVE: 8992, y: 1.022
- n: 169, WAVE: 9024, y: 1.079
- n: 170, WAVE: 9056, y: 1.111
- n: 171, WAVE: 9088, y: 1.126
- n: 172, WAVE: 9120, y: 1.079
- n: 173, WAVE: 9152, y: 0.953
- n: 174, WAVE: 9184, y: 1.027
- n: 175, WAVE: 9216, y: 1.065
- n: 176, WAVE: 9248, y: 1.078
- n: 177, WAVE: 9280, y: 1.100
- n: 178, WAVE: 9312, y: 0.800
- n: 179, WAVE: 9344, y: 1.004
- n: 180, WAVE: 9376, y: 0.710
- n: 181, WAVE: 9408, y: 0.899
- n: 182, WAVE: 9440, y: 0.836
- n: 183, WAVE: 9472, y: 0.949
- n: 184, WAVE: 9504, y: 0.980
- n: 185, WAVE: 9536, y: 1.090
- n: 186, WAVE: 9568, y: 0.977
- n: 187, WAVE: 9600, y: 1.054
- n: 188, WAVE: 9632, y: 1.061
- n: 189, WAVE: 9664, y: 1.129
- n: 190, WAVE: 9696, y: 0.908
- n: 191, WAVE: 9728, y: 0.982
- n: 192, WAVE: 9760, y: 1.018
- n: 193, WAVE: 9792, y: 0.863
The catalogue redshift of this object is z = 0.55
